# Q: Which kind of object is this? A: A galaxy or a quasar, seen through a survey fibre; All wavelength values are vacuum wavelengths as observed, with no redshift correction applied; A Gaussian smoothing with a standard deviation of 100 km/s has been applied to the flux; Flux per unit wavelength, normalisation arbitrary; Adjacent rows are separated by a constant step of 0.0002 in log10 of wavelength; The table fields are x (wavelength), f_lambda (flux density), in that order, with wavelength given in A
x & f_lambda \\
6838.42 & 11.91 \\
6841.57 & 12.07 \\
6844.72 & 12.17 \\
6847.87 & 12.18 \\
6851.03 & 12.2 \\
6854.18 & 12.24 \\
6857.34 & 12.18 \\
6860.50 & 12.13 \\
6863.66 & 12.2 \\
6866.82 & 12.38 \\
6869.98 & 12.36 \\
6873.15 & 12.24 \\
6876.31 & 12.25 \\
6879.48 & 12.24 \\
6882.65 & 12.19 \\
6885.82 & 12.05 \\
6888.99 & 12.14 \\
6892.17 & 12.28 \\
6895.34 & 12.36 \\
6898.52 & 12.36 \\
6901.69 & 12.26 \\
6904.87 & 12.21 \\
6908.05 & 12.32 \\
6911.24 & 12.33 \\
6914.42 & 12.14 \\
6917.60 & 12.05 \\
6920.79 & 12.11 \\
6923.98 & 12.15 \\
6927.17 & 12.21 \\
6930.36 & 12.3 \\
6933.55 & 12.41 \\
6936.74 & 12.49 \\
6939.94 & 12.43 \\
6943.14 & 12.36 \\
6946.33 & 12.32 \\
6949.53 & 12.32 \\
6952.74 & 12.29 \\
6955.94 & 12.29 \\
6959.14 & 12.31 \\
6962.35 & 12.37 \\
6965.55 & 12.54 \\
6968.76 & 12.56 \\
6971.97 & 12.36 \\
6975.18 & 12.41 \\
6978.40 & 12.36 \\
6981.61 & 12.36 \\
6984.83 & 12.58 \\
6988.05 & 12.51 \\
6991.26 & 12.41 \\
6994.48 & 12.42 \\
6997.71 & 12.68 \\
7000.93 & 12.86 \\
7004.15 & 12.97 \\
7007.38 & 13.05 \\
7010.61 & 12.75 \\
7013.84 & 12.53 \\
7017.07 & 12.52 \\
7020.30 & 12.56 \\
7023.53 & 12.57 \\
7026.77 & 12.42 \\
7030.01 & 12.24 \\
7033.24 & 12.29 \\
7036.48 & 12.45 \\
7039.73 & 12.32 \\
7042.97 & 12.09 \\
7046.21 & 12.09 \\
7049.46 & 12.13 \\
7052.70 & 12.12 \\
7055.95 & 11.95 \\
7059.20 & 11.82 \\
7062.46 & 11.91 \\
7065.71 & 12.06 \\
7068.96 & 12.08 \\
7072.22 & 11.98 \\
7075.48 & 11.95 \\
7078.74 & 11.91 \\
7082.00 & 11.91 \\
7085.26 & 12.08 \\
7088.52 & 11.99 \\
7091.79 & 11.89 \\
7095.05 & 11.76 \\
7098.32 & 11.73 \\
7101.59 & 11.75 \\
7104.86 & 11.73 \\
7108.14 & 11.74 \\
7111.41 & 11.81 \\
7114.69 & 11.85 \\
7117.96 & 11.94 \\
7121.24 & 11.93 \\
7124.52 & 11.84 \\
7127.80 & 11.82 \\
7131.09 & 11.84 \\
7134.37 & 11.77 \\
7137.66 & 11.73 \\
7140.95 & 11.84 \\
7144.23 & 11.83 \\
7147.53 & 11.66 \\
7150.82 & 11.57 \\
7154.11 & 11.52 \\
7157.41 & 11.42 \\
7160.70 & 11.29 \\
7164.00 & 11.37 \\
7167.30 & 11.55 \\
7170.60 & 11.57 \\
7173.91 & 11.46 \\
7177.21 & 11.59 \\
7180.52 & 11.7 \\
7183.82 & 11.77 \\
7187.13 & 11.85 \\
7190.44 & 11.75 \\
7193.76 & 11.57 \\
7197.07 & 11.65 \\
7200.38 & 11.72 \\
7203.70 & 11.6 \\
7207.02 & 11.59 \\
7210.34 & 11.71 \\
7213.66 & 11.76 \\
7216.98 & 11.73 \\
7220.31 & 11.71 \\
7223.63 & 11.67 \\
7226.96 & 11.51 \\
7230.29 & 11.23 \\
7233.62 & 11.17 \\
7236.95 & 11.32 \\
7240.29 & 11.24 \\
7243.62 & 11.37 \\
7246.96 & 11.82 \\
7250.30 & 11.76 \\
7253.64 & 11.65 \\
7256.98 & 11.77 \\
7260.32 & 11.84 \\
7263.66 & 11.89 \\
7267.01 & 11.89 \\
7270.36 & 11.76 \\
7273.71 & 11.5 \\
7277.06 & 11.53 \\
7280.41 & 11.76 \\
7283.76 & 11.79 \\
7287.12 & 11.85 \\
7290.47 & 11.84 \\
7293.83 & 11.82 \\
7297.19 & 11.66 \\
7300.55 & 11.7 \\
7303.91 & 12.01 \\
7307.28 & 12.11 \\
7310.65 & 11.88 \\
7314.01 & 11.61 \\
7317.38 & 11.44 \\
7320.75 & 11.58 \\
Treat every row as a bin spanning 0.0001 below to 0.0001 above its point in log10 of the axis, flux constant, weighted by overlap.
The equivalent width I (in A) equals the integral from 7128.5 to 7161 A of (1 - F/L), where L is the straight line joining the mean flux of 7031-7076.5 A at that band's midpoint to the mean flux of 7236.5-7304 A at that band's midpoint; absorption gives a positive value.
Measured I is 0.7 A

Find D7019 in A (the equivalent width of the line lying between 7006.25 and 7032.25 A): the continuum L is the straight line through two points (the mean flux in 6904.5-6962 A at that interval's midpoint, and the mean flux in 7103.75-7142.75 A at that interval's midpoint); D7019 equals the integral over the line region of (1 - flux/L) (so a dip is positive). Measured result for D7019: -1.1 A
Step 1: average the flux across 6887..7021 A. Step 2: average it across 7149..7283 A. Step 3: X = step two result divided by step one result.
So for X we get 0.94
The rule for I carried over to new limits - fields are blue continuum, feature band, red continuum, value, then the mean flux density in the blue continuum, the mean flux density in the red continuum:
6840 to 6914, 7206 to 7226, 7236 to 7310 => 0.18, 12.2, 11.7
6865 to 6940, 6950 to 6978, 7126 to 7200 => -0.63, 12.3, 11.6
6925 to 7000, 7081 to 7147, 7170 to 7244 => 0.32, 12.4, 11.6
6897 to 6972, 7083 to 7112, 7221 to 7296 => 0.34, 12.3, 11.6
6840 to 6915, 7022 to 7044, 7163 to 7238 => -0.78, 12.2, 11.6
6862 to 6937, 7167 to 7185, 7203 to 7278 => 0.19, 12.2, 11.6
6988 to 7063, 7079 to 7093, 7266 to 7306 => 0.33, 12.4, 11.8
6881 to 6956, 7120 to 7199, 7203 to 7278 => 0.76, 12.3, 11.6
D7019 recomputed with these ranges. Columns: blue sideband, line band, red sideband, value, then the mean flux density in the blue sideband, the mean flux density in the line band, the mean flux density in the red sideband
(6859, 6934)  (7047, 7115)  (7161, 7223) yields -0.30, 12.2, 11.9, 11.6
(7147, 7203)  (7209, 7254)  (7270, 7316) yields 0.52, 11.6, 11.5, 11.8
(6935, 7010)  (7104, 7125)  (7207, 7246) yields 0.18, 12.5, 11.8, 11.5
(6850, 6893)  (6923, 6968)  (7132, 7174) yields -1.10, 12.2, 12.4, 11.6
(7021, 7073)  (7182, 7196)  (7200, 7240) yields -0.09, 12.2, 11.7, 11.5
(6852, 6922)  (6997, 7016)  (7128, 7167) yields -1.35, 12.2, 12.8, 11.6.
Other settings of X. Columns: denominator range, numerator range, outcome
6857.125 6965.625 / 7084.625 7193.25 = 0.96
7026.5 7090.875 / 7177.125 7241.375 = 0.96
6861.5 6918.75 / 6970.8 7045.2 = 1.02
